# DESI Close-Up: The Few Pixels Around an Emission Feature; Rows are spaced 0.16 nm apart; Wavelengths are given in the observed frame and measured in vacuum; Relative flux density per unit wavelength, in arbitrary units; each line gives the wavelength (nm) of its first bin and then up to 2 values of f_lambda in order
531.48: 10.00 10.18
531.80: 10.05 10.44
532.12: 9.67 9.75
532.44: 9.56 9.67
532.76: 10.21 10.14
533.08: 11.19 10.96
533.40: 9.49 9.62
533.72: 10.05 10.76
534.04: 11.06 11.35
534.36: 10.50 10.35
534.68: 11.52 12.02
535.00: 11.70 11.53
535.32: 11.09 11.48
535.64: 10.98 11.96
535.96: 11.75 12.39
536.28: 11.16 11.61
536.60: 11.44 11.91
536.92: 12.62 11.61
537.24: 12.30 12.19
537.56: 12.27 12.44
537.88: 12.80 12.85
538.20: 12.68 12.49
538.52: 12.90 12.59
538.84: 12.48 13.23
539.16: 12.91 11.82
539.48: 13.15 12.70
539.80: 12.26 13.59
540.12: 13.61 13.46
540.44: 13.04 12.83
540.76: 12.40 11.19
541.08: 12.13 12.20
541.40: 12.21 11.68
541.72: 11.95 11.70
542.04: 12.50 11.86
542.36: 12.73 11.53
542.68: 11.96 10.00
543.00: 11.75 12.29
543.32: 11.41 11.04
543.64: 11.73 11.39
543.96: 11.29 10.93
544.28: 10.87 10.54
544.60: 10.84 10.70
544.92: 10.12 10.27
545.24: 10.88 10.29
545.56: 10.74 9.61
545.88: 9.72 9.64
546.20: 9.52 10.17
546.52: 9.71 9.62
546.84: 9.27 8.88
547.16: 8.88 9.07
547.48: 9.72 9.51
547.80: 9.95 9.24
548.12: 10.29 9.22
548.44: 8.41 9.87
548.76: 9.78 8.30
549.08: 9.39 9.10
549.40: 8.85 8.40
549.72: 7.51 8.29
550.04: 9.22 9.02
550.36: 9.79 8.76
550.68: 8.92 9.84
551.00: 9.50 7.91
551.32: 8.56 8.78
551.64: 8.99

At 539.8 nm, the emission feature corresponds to C III] 1909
